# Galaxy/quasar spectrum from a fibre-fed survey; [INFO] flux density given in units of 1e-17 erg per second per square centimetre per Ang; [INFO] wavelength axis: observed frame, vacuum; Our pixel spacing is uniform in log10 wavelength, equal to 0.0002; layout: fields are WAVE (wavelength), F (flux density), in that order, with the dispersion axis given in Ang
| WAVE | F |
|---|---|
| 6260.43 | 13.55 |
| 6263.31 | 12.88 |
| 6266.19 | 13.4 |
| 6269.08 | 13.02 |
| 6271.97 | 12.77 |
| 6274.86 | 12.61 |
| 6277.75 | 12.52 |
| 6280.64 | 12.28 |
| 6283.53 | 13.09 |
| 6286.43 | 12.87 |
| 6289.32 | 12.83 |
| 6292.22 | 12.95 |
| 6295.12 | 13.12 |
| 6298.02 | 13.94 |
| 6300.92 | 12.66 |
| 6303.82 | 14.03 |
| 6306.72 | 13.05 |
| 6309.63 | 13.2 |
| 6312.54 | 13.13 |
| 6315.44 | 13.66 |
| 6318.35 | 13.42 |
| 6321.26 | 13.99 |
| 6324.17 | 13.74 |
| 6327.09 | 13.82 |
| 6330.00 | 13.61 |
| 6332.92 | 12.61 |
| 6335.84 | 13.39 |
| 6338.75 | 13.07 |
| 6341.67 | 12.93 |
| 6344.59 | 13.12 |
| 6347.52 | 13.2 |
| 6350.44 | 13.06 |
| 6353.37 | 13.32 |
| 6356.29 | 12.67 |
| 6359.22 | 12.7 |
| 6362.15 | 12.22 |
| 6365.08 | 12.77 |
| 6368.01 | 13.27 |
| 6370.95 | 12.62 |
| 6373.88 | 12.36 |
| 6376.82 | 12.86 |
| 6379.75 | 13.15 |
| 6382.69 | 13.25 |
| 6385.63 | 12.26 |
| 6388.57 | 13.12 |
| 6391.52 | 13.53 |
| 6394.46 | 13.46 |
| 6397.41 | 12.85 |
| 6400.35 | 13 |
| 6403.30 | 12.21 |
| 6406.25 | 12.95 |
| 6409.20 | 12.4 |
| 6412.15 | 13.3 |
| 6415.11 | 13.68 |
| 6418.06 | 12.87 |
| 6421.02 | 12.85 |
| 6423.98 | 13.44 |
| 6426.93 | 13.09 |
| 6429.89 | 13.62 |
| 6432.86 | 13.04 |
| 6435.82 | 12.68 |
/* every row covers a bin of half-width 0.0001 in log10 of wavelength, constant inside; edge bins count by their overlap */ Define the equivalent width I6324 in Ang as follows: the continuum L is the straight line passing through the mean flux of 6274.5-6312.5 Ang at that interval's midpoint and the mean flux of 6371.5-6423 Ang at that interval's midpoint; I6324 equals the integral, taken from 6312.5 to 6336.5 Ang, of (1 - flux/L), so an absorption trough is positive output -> -0.9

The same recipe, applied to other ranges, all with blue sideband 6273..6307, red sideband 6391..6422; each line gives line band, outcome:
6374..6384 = 0.0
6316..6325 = -0.5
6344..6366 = 0.2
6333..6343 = -0.1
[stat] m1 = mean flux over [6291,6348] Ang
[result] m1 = 13.3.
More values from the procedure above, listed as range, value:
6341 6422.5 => 12.9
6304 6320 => 13.4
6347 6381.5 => 12.8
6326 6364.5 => 13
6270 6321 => 13.1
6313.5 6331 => 13.7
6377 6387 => 12.9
